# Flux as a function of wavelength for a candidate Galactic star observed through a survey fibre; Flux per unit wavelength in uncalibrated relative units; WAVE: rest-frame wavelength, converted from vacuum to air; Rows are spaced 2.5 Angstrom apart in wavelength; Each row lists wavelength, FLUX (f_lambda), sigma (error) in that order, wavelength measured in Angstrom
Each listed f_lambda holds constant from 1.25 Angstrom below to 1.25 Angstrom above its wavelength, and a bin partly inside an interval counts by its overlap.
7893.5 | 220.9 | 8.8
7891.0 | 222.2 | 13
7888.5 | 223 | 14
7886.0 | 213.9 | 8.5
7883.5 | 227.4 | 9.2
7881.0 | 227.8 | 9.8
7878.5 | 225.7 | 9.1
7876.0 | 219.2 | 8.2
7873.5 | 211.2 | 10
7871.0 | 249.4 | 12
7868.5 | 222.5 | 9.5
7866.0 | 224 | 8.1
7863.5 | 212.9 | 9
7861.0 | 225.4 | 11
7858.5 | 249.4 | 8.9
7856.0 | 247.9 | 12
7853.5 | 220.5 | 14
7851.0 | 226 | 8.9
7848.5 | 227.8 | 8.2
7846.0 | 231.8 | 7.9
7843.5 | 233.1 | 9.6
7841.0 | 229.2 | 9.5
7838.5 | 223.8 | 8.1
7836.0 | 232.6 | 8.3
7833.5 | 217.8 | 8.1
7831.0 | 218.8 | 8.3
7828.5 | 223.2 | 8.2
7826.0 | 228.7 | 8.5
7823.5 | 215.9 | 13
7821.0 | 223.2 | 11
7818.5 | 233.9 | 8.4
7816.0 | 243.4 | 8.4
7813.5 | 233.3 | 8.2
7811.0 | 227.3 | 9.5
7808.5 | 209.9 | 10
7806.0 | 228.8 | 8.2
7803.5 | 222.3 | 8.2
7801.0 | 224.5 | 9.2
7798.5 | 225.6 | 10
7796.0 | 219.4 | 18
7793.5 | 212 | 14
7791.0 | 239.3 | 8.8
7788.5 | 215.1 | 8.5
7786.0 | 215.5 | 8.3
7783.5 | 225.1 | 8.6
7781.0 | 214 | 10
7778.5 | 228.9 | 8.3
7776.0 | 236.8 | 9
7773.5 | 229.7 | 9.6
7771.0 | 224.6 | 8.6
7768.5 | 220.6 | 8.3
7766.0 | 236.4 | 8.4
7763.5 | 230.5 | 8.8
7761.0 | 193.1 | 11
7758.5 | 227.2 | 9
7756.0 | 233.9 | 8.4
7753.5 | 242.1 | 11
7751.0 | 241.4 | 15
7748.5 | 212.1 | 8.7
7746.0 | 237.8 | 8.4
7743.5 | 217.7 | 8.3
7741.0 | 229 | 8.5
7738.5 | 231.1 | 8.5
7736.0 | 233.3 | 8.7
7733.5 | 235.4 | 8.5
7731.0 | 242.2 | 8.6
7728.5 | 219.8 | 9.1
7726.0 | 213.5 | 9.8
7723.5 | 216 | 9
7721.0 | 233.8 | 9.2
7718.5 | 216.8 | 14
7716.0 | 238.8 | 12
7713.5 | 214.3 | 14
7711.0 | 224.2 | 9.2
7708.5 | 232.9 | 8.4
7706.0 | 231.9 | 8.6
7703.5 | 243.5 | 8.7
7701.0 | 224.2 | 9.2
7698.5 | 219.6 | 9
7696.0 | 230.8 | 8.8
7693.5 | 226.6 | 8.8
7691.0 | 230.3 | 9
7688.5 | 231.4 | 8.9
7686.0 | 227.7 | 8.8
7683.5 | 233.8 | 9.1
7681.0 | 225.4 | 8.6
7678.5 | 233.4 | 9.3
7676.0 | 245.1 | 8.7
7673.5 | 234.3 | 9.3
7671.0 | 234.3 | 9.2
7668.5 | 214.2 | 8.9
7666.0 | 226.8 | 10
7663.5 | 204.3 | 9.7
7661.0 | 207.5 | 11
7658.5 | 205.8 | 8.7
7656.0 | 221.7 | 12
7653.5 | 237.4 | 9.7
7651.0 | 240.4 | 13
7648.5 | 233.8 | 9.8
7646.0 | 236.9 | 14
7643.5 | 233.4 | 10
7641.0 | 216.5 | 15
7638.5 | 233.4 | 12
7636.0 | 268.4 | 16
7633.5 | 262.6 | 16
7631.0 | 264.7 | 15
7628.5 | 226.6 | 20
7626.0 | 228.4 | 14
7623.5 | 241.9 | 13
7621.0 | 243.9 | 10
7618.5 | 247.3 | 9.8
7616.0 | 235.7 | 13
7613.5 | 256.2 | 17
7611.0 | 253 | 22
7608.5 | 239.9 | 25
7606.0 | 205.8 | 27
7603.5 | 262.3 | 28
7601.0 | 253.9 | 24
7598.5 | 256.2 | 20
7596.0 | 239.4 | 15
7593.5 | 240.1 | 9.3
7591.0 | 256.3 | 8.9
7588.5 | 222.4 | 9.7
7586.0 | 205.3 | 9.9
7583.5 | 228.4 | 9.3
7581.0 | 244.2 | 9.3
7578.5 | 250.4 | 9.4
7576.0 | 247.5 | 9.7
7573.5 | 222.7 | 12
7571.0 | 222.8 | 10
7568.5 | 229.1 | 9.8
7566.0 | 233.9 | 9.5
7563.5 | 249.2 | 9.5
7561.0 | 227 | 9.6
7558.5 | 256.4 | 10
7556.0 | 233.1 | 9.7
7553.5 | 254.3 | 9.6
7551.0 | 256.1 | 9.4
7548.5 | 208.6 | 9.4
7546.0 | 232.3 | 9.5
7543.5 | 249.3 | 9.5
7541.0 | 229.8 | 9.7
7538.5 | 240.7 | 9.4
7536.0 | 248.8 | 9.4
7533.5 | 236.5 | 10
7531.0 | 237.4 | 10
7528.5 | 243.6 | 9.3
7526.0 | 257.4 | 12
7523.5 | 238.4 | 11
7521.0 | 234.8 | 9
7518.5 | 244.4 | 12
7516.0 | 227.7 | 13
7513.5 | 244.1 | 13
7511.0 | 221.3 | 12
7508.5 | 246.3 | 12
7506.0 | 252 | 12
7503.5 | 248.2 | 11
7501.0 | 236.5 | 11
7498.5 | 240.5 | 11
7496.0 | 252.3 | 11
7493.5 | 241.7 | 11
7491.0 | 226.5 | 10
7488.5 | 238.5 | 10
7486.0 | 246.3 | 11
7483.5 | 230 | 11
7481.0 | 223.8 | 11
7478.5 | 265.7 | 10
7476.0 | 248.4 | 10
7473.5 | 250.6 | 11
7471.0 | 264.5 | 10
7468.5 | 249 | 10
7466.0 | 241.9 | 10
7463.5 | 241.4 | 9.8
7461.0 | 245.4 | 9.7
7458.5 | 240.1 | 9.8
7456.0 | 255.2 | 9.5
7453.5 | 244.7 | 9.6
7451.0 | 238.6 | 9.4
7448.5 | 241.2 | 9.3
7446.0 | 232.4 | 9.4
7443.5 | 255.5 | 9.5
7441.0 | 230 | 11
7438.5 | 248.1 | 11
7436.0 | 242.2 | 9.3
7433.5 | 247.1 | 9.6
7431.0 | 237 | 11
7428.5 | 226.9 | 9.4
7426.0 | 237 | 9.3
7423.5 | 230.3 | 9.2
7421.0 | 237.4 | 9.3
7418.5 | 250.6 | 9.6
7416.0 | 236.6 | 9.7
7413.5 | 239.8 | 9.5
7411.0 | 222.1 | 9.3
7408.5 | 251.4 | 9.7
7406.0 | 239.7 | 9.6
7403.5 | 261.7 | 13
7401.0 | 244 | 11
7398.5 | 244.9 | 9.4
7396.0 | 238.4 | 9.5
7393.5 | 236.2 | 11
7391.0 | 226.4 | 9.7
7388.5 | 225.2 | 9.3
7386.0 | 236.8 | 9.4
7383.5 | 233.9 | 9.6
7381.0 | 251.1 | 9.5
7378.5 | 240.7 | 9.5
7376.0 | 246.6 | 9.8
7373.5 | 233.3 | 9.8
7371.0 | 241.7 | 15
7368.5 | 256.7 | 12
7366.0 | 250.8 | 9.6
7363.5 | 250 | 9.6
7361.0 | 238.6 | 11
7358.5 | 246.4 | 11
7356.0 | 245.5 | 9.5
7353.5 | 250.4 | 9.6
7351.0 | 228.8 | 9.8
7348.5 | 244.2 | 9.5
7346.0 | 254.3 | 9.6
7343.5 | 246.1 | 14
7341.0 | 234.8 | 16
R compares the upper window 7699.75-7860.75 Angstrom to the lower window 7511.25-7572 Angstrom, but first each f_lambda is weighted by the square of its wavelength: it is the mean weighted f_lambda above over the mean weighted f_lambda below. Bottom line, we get 1.01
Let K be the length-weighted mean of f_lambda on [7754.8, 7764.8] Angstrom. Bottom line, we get 221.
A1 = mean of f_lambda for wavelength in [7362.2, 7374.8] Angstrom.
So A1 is 246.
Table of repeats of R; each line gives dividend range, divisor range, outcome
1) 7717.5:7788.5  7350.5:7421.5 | 1.03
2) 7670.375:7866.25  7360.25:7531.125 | 1.02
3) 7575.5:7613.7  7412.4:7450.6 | 1.05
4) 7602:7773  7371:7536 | 1.02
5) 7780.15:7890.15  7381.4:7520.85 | 1.03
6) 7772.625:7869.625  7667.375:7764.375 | 1.02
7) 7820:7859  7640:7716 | 1.04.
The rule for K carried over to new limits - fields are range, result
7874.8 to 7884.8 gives 225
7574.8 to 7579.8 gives 249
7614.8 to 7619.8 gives 242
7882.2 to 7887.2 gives 221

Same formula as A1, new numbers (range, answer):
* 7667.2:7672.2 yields 224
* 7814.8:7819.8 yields 238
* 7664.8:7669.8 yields 221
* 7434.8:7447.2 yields 242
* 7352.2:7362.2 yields 245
